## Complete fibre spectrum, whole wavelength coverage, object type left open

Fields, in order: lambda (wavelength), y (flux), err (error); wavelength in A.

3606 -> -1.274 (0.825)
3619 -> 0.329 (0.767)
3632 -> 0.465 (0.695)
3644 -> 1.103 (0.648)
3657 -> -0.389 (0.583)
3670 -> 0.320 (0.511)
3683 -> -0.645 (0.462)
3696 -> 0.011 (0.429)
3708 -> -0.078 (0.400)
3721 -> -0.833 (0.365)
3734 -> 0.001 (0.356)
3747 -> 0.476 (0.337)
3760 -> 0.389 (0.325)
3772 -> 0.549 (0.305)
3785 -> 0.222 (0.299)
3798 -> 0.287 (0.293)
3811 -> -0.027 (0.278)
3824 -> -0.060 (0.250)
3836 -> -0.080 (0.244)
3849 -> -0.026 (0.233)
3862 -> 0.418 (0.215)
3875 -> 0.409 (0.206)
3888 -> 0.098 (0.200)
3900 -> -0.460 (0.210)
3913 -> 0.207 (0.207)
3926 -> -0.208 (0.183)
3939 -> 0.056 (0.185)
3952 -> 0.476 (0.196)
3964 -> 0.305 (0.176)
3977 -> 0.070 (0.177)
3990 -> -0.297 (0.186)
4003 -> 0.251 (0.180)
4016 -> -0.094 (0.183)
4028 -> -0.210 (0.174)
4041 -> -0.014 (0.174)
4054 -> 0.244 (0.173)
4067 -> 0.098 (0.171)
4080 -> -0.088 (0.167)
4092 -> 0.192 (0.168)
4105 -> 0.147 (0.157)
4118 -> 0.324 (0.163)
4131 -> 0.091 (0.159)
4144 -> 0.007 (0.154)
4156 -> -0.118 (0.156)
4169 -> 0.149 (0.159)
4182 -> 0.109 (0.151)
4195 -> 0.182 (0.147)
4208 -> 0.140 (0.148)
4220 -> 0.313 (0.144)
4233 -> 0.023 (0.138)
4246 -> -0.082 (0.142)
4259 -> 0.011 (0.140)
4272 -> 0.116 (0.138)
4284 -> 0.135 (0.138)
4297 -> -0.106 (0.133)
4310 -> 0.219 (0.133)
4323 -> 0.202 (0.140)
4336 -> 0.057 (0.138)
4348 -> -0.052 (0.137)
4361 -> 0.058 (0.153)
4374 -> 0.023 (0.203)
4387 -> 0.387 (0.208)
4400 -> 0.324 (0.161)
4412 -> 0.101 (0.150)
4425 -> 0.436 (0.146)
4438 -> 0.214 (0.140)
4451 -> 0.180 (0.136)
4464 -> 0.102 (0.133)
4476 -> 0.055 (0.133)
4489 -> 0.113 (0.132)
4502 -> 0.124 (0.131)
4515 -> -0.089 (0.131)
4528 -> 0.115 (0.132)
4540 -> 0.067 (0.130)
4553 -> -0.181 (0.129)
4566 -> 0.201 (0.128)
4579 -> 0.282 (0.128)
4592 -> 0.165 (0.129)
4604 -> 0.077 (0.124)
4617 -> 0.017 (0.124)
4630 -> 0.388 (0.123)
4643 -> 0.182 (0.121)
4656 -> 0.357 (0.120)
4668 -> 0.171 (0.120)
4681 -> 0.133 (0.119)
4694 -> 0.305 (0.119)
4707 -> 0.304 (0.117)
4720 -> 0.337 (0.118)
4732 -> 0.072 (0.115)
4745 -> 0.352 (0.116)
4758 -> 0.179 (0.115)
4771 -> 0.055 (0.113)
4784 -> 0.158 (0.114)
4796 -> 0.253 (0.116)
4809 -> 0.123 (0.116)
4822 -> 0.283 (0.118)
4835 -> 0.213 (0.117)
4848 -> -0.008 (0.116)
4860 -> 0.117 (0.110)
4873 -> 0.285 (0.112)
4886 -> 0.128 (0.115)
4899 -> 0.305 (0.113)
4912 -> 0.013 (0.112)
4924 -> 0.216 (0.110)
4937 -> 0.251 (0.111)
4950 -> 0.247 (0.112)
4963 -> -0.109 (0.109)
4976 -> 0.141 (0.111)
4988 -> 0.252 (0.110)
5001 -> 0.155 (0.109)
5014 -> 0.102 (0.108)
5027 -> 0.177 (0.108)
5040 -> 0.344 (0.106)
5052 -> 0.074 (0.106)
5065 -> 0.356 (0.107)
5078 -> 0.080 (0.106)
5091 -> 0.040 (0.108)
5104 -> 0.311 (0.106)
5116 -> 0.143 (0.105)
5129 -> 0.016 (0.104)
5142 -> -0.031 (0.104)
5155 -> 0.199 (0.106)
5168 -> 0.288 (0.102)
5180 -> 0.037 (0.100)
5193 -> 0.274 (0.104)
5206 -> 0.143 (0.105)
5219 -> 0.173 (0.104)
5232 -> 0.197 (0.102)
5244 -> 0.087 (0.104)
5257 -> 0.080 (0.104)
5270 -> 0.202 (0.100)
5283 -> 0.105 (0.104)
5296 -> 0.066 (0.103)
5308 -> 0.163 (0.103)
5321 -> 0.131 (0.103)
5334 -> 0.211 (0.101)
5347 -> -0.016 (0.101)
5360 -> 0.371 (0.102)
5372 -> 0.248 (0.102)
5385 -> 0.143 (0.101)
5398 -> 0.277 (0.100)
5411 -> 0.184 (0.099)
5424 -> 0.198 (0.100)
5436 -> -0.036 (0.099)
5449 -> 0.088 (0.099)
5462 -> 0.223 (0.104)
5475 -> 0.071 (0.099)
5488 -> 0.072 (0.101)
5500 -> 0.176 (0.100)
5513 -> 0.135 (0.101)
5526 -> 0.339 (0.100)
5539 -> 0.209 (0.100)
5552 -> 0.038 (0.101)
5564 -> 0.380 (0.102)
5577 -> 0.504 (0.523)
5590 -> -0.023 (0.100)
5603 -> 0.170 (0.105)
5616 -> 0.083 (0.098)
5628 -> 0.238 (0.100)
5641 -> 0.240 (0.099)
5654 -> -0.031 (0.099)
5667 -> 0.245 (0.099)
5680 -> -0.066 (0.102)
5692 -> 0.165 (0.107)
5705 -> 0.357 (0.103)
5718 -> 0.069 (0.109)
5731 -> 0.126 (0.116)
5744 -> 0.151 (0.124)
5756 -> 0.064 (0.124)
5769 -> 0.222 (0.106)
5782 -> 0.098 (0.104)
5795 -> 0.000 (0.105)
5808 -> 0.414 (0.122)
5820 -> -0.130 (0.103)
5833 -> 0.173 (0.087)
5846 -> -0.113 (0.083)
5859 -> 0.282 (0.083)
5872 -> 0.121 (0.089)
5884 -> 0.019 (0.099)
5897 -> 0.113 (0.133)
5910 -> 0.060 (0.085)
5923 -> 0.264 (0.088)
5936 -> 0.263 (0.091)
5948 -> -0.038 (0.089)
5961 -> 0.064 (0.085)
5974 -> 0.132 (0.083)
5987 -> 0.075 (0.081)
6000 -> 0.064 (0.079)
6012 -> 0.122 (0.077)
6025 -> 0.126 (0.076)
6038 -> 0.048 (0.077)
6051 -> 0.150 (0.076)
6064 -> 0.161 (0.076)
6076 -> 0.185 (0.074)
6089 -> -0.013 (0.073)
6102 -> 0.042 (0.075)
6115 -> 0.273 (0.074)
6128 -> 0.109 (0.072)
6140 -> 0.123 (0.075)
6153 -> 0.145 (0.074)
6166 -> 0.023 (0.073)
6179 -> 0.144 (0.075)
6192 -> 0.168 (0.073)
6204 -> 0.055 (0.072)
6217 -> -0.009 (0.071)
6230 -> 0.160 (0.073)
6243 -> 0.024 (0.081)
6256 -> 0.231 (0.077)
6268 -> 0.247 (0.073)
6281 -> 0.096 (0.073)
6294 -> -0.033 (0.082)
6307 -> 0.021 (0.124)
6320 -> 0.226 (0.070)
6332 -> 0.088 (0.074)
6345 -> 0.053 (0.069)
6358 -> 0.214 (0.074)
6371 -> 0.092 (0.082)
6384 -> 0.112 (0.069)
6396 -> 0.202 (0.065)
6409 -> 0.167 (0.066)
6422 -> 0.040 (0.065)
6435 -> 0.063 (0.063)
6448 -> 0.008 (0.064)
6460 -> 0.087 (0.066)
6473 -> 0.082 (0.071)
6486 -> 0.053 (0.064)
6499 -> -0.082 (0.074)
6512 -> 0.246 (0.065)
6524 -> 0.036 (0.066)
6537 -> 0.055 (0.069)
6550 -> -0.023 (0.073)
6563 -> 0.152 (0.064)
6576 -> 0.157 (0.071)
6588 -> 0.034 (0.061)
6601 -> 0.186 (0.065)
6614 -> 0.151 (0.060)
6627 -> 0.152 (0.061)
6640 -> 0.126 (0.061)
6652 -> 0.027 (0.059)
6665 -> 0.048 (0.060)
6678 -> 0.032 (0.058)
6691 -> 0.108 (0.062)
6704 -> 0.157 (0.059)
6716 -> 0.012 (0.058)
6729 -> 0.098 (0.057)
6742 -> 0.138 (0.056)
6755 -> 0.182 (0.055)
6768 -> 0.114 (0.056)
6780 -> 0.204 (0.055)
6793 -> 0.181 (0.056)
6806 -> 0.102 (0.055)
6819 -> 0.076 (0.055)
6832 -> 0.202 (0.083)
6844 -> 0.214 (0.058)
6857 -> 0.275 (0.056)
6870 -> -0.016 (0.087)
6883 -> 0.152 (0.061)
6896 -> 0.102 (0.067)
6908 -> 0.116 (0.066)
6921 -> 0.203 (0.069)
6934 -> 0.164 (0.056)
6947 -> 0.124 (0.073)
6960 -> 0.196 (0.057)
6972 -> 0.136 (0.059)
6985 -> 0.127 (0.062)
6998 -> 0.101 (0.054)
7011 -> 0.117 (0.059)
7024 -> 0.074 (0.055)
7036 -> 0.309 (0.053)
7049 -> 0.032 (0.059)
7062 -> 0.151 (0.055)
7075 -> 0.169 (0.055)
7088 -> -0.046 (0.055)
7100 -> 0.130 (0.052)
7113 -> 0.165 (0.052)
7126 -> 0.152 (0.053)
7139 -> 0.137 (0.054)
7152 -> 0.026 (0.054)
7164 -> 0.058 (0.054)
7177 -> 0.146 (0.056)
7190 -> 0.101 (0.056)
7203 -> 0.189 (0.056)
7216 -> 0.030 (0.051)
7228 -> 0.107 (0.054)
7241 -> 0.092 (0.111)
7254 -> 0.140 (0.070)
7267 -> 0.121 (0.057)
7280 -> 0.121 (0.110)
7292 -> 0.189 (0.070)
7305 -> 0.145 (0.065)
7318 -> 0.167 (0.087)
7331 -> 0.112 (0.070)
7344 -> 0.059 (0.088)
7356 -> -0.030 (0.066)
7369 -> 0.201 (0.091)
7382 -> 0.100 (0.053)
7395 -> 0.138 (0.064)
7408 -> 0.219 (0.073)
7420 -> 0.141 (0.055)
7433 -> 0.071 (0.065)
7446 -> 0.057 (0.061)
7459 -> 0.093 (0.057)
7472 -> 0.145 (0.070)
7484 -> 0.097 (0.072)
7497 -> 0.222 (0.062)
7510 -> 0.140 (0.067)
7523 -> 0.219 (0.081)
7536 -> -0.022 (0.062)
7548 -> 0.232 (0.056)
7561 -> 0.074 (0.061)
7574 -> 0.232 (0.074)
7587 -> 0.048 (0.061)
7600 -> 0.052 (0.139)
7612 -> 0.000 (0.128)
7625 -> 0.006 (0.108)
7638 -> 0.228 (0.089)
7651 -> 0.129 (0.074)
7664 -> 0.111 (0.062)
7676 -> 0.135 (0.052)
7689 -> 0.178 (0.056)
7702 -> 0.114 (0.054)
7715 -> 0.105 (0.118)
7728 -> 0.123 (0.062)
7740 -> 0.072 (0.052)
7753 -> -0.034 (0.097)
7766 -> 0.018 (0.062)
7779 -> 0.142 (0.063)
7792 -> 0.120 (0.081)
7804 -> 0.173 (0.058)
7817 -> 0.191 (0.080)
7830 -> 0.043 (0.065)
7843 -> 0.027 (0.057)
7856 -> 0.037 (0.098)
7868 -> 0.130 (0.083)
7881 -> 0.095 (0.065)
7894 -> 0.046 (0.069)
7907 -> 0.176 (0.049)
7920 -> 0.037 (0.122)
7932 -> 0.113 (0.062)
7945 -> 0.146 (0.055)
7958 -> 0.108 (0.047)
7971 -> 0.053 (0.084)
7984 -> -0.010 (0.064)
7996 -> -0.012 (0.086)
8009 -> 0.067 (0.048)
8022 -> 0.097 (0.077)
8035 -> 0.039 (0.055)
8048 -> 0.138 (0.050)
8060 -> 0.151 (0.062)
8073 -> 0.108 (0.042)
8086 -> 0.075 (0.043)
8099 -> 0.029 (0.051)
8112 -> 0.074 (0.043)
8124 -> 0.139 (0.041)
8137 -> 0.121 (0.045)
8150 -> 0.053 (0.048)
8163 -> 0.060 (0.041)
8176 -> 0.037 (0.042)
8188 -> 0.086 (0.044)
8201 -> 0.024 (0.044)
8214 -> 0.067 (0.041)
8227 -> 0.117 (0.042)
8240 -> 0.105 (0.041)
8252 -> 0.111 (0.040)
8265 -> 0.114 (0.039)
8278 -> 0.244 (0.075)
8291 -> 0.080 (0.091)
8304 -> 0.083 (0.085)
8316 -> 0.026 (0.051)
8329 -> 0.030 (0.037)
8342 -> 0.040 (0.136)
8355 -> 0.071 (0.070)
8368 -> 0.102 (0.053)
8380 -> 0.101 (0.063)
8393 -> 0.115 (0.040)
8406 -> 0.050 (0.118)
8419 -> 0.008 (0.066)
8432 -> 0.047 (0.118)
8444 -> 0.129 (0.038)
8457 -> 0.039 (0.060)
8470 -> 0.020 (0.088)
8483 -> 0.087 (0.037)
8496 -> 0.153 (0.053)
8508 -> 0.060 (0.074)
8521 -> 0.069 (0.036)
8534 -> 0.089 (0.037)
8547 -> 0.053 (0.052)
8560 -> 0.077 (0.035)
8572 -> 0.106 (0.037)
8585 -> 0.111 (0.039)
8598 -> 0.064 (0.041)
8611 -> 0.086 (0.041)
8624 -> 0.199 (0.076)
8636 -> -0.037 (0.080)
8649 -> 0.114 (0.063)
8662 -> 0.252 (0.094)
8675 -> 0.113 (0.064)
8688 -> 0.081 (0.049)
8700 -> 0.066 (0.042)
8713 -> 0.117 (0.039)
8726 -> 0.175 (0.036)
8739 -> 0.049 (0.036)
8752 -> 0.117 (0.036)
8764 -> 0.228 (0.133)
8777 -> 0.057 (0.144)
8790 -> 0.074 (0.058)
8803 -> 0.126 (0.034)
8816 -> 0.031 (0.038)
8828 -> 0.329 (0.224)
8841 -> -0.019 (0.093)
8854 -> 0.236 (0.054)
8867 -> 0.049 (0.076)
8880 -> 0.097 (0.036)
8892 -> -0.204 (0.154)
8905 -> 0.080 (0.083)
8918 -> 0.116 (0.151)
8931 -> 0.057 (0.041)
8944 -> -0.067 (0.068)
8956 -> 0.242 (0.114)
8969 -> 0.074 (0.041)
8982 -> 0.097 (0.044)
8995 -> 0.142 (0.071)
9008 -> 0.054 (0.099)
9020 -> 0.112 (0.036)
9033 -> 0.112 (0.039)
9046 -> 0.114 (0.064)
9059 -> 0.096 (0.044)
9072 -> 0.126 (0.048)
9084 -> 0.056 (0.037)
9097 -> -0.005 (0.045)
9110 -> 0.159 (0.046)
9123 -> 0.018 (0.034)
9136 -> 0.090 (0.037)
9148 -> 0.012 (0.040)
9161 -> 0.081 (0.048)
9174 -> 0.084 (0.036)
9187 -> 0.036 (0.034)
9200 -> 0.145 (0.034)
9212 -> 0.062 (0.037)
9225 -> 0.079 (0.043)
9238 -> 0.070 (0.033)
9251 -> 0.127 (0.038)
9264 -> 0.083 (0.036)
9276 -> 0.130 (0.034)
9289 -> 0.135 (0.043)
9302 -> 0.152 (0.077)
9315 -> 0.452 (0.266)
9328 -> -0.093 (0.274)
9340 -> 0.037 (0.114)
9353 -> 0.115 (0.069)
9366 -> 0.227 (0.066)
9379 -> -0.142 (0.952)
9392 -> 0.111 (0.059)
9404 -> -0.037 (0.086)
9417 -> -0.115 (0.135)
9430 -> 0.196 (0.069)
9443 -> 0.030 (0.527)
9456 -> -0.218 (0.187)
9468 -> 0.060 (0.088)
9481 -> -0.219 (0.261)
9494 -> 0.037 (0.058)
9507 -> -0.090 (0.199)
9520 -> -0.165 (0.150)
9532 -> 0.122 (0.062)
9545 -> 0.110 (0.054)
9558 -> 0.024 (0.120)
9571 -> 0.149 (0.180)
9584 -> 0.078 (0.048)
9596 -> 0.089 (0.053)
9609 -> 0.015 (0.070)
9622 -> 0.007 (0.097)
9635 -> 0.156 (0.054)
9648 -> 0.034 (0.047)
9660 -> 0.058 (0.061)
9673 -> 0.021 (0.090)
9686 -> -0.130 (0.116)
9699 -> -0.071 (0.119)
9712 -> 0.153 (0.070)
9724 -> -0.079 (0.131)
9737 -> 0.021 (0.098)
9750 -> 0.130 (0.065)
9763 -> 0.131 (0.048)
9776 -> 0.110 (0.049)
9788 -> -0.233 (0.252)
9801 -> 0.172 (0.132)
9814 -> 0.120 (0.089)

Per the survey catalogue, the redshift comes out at 0.072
